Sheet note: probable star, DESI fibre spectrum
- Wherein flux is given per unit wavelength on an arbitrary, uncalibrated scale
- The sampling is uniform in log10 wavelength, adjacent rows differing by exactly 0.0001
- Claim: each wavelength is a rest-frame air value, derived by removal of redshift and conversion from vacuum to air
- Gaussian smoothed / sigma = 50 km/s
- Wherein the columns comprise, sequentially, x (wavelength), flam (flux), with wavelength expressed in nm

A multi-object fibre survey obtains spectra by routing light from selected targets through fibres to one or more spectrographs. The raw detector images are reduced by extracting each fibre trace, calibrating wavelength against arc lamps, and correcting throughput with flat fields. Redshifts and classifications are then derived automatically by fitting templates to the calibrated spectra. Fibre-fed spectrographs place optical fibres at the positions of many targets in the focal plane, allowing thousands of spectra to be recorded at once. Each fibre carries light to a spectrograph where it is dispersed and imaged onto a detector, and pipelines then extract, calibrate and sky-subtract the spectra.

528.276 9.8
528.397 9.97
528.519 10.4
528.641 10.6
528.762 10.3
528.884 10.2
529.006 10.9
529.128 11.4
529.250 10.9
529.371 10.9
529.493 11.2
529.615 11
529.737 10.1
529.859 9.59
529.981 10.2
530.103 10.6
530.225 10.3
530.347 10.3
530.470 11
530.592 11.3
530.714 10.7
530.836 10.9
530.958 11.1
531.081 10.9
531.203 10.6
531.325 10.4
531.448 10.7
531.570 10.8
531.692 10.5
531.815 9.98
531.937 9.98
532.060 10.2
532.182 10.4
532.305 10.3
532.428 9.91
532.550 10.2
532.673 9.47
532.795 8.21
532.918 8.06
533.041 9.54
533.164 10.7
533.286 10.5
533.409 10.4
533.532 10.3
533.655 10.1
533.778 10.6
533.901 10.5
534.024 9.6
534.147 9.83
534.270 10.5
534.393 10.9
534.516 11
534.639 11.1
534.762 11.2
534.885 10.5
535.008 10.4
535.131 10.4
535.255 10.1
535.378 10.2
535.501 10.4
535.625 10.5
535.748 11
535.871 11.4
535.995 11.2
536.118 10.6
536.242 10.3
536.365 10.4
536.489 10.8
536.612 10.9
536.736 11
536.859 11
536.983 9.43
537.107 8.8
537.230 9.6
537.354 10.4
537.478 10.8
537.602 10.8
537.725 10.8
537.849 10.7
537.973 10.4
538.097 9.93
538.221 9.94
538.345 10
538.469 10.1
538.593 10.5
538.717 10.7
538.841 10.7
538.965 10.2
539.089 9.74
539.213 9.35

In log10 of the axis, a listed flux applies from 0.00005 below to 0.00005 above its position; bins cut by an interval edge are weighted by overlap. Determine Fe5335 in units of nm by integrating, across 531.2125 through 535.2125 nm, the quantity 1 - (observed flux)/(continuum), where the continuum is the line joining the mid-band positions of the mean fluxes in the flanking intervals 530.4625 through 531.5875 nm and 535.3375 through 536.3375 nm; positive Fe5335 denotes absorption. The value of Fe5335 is 0.20 nm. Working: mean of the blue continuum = 10.8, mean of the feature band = 10.2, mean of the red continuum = 10.7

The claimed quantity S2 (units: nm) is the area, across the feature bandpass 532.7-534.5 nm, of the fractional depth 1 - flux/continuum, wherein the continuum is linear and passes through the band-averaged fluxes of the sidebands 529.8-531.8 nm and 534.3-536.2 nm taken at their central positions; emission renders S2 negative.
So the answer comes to 0.11 nm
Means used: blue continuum 10.6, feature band 10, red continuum 10.7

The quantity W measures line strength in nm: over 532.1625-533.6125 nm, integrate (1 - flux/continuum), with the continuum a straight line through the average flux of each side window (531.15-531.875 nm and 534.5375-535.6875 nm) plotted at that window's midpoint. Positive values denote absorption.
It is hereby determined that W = 0.10 nm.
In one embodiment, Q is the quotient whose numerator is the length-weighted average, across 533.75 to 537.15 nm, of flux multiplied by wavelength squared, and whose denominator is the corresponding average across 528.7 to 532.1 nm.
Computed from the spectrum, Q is 1.01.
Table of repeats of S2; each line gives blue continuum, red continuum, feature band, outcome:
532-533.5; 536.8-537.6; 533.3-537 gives -0.228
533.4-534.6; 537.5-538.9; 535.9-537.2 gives -0.005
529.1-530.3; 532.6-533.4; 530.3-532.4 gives -0.112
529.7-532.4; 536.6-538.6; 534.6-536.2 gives -0.052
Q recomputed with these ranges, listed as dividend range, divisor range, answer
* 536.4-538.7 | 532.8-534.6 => 1.04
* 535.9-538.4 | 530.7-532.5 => 1.01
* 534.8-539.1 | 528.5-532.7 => 1.01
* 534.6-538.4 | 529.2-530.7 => 1.01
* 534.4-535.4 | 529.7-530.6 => 1.04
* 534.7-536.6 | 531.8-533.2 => 1.11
